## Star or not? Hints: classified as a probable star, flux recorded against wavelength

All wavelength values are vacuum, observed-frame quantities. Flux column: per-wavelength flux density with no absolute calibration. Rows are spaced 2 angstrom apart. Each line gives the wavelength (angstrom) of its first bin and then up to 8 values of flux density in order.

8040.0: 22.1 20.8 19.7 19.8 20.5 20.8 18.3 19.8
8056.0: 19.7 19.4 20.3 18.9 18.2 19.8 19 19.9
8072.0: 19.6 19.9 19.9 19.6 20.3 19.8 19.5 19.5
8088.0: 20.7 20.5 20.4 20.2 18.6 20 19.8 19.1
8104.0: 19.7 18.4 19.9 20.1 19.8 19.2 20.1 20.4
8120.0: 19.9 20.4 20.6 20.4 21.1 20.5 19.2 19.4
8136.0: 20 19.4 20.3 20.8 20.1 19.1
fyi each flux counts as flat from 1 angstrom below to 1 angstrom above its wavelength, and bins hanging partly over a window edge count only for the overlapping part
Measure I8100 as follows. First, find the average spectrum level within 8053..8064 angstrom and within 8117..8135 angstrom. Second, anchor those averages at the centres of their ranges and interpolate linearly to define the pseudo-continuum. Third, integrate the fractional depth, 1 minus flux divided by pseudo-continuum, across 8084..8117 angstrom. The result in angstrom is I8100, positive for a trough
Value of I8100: 0.32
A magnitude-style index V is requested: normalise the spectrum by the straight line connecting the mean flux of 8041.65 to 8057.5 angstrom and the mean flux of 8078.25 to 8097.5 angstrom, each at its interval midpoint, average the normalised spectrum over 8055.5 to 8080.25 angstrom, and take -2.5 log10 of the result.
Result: 0.02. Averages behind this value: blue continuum 19.9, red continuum 19.9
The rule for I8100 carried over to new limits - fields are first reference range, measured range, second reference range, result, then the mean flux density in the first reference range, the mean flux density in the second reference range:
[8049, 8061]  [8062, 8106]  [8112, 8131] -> 0.6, 19.7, 20.3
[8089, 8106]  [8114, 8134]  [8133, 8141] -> -0.4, 19.7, 19.8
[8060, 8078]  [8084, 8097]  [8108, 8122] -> -0.2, 19.5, 19.9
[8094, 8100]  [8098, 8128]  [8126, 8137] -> -0.2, 19.5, 20.1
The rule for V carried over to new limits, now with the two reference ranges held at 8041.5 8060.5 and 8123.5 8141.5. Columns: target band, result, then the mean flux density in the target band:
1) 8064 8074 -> 0.03 mag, 19.5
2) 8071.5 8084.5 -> 0.01 mag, 19.8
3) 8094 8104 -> 0.03 mag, 19.5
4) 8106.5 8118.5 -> 0.01 mag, 19.8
